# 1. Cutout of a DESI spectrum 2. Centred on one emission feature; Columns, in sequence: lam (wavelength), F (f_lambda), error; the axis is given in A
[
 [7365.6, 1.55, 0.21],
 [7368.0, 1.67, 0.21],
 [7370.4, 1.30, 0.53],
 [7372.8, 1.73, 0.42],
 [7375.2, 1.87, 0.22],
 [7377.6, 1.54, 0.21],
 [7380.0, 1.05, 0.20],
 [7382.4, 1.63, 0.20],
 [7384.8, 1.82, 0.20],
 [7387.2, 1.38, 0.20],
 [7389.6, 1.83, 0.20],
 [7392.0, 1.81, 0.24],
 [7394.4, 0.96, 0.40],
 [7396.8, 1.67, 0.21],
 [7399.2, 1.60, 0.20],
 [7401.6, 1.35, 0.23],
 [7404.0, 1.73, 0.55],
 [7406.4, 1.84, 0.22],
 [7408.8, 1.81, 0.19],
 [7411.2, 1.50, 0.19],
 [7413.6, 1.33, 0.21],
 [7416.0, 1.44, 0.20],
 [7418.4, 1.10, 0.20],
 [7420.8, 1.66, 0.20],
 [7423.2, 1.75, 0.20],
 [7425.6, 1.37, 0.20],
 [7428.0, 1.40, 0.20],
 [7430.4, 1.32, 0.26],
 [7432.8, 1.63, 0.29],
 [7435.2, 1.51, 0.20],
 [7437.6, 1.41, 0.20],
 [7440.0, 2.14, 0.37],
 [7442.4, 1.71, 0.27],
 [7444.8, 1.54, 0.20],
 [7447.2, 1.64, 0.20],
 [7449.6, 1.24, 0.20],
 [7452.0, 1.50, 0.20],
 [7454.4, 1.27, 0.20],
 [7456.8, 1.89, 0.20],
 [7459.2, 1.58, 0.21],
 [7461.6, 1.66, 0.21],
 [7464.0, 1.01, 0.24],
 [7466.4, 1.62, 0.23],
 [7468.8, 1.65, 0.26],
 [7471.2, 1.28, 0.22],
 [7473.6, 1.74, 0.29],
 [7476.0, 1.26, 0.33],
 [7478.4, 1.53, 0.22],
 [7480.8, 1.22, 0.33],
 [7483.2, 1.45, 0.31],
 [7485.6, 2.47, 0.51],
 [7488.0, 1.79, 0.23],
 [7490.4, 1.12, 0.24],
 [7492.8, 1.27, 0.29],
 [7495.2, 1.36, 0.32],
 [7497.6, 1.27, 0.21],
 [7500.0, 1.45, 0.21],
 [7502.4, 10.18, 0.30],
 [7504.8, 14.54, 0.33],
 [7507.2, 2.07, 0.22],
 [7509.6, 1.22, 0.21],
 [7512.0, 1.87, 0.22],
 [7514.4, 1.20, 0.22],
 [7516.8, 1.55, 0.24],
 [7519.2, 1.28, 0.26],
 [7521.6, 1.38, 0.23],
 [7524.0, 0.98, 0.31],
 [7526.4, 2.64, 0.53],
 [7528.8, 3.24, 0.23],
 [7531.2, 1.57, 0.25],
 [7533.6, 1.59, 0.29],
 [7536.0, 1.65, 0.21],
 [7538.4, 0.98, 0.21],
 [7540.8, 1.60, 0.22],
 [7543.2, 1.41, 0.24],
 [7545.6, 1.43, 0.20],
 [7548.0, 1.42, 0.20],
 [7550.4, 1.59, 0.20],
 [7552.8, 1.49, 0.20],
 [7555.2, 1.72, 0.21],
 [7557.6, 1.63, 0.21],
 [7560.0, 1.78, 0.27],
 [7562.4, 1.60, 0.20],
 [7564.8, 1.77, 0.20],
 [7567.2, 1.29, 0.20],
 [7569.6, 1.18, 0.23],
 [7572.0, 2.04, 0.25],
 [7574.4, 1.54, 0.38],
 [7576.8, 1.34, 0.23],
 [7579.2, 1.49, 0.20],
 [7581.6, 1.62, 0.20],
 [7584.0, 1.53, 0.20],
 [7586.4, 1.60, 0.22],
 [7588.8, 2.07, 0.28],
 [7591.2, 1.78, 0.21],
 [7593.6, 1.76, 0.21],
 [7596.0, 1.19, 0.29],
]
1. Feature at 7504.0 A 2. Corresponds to H-alpha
